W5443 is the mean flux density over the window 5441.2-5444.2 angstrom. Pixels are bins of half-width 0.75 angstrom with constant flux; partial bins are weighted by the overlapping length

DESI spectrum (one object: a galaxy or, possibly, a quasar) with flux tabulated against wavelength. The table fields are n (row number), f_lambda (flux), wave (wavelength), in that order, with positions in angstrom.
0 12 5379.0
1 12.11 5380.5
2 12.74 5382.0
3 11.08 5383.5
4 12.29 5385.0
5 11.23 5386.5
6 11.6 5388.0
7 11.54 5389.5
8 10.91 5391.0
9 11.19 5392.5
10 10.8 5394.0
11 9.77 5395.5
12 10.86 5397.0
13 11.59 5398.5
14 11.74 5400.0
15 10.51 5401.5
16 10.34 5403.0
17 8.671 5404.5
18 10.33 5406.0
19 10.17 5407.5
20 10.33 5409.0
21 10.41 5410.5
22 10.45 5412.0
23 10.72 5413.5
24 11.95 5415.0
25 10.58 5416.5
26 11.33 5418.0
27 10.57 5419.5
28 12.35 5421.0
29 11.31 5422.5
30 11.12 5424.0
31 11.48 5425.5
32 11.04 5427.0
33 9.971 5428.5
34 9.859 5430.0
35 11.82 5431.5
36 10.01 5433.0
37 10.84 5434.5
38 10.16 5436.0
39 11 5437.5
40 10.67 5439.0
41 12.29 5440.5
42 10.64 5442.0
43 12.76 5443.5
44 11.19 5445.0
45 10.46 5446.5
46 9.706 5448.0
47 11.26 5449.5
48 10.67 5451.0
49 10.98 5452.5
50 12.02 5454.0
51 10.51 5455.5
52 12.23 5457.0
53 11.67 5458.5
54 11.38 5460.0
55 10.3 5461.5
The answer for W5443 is 11.7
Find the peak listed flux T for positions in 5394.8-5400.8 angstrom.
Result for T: 11.74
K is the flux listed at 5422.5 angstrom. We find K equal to 11.31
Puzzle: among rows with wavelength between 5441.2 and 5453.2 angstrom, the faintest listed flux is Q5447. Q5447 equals 9.706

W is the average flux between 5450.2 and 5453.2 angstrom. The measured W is 10.8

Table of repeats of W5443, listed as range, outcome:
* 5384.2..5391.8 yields 11.5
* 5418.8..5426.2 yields 11.4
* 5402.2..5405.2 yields 9.54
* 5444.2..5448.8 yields 10.5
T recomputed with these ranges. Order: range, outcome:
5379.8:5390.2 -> 12.74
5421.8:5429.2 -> 11.48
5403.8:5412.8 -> 10.45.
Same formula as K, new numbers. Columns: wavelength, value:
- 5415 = 11.95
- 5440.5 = 12.29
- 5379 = 12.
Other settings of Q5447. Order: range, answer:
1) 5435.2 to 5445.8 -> 10.16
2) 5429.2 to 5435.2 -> 9.859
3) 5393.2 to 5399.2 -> 9.77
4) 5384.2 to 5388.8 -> 11.23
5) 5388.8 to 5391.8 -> 10.91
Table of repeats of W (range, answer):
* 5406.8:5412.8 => 10.3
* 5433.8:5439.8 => 10.7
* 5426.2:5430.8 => 10.3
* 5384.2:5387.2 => 11.8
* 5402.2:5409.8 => 9.97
